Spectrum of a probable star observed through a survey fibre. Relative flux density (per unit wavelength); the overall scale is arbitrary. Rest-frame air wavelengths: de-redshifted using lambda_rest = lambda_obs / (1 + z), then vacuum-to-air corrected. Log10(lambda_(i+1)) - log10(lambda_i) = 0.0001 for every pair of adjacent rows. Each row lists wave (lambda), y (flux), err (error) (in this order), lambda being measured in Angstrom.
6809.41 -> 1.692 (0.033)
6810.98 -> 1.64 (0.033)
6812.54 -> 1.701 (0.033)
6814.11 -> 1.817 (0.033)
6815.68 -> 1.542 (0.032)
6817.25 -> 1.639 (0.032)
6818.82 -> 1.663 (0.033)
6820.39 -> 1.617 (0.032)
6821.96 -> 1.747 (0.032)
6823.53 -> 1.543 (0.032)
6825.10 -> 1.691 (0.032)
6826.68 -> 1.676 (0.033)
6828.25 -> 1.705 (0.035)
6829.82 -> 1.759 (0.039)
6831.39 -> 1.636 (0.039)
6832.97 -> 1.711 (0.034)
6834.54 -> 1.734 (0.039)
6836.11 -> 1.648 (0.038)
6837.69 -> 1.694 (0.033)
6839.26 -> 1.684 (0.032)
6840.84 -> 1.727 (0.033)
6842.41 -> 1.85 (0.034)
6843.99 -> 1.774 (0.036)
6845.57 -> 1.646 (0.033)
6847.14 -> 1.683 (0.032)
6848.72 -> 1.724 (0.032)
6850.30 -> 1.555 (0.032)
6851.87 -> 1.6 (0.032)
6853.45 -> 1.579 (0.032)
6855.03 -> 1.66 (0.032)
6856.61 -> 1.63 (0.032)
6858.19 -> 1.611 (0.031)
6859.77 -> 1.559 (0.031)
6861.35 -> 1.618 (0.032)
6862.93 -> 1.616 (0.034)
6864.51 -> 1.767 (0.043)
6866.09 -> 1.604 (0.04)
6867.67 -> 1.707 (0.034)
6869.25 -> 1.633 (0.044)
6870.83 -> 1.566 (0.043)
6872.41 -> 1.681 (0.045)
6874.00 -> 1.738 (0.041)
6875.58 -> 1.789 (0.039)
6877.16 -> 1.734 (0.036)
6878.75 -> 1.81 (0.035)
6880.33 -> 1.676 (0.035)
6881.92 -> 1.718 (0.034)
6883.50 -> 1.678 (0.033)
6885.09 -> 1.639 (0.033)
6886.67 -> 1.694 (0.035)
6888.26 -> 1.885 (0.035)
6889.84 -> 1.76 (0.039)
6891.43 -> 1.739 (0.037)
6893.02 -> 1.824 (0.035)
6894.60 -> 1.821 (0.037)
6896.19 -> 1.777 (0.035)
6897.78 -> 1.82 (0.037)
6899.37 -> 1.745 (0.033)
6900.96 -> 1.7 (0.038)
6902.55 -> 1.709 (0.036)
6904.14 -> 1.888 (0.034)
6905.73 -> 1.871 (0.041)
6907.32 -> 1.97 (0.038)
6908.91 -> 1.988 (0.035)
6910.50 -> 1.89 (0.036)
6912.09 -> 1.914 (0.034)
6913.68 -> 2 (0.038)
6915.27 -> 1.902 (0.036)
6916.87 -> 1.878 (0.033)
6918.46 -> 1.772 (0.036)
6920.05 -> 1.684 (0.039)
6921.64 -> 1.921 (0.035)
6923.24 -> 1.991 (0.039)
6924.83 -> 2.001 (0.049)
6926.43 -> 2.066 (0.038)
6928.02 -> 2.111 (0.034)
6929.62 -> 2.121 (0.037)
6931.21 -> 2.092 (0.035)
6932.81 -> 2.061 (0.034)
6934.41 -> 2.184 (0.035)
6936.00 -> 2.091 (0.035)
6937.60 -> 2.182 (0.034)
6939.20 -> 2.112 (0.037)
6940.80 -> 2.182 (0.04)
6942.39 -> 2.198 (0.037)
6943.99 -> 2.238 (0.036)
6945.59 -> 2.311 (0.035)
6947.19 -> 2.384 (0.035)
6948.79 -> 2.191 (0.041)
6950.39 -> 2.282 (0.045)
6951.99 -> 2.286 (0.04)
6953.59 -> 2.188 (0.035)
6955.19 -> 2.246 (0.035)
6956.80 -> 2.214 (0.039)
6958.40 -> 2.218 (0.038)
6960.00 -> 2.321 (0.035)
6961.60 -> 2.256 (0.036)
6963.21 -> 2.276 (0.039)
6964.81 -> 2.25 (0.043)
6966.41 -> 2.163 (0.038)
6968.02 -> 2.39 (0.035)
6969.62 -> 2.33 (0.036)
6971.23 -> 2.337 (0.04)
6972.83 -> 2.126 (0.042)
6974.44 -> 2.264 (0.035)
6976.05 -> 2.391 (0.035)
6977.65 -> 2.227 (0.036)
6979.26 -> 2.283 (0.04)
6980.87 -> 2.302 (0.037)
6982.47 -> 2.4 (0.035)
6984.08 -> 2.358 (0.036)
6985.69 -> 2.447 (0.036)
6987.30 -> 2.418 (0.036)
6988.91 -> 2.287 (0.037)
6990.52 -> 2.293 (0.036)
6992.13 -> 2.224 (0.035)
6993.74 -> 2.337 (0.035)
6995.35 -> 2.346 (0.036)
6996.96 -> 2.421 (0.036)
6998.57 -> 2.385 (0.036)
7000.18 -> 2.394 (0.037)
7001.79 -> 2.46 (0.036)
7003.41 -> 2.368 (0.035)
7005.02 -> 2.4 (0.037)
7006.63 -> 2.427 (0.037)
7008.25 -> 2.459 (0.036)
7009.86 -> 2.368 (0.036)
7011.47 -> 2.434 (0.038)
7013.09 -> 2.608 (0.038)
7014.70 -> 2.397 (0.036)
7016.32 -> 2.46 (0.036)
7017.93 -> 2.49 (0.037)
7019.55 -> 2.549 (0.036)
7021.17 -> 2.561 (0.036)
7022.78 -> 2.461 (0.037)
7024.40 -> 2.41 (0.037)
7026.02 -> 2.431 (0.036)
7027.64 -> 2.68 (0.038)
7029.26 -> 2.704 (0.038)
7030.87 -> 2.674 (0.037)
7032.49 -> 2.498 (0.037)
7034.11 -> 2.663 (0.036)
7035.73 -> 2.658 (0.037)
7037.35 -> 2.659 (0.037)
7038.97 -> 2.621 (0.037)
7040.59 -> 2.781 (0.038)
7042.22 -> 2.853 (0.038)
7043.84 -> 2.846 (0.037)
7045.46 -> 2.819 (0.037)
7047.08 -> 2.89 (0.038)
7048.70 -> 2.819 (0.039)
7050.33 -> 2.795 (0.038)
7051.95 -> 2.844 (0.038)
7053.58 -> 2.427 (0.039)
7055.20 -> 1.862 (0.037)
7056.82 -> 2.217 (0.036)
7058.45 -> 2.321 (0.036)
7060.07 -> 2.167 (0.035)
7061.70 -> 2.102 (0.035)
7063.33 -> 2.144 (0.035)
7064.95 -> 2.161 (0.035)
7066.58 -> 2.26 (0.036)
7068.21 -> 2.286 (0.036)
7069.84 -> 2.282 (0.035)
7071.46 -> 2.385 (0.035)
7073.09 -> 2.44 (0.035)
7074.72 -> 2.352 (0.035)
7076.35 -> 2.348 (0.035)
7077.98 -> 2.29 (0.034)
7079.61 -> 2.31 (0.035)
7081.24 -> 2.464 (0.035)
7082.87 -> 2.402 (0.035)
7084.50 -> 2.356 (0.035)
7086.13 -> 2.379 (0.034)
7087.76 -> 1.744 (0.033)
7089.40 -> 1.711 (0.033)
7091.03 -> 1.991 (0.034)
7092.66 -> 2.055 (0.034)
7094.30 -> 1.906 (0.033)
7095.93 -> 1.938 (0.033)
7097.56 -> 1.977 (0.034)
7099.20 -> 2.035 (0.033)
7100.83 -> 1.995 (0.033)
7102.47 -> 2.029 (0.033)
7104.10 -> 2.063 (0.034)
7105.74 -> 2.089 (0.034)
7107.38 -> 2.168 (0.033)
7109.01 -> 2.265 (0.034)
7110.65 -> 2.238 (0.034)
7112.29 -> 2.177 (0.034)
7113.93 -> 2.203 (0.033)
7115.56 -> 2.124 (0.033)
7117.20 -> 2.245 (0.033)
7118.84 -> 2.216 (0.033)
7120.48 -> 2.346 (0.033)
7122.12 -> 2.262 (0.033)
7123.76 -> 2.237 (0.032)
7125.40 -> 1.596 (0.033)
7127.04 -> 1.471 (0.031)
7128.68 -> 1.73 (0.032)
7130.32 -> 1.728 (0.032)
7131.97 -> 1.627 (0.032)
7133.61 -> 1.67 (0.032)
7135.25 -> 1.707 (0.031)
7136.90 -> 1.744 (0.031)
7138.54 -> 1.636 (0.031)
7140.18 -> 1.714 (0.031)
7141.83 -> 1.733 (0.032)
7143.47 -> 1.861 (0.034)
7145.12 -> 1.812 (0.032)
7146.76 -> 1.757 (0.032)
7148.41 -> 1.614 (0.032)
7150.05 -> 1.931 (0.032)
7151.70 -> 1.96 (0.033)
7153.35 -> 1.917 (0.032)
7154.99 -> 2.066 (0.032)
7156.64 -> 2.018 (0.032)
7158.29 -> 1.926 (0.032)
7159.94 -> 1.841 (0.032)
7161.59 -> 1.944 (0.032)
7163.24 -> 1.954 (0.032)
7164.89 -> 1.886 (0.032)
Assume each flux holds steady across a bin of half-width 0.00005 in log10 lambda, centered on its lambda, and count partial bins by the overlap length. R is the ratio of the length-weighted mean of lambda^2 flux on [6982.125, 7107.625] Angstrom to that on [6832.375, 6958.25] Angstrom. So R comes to 1.3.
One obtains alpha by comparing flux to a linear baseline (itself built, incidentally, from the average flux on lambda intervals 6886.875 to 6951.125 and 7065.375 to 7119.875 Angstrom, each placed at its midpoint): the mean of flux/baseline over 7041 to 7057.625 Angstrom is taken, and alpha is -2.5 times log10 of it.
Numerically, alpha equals -0.24 mag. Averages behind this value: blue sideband 1.98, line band 2.64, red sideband 2.17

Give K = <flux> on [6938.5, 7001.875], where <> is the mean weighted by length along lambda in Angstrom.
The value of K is 2.29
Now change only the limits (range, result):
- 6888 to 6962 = 2.02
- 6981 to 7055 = 2.52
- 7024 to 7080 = 2.49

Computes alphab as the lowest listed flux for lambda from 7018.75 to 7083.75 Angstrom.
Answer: 1.862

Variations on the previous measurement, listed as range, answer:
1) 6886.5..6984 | 1.684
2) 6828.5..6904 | 1.555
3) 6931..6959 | 2.061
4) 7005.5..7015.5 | 2.368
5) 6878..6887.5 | 1.639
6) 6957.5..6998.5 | 2.126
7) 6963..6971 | 2.163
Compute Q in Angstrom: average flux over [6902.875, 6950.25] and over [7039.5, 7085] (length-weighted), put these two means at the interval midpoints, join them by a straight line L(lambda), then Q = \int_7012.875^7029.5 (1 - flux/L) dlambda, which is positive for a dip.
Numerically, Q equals -1.4 Angstrom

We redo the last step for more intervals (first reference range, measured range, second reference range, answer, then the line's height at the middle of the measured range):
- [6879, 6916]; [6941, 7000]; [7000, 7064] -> -2.7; 2.19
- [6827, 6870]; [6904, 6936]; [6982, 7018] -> 0.7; 2.01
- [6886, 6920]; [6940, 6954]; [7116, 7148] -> -3.2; 1.84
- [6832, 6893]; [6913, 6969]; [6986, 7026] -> -1.3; 2.09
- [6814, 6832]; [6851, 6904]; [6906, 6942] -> 4.2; 1.85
